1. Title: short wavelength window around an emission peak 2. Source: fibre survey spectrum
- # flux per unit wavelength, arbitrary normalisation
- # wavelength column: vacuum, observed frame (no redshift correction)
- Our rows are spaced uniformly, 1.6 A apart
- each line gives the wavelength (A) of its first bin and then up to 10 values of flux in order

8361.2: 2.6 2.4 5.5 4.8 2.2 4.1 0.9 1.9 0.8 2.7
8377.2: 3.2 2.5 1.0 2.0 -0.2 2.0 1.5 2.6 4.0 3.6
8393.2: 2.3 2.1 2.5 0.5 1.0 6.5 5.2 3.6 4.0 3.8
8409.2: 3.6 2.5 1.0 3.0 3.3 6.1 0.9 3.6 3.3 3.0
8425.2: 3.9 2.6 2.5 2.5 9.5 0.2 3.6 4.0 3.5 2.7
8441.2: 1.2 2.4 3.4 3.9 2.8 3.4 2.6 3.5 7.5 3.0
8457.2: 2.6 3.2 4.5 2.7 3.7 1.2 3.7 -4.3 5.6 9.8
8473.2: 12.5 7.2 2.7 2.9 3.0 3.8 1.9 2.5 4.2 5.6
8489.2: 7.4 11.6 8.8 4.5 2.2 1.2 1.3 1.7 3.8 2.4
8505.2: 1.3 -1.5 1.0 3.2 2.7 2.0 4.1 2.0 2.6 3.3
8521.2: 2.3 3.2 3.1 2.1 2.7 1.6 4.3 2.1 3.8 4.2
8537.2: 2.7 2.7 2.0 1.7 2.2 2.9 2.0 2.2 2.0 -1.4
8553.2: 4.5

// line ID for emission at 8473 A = [S II]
